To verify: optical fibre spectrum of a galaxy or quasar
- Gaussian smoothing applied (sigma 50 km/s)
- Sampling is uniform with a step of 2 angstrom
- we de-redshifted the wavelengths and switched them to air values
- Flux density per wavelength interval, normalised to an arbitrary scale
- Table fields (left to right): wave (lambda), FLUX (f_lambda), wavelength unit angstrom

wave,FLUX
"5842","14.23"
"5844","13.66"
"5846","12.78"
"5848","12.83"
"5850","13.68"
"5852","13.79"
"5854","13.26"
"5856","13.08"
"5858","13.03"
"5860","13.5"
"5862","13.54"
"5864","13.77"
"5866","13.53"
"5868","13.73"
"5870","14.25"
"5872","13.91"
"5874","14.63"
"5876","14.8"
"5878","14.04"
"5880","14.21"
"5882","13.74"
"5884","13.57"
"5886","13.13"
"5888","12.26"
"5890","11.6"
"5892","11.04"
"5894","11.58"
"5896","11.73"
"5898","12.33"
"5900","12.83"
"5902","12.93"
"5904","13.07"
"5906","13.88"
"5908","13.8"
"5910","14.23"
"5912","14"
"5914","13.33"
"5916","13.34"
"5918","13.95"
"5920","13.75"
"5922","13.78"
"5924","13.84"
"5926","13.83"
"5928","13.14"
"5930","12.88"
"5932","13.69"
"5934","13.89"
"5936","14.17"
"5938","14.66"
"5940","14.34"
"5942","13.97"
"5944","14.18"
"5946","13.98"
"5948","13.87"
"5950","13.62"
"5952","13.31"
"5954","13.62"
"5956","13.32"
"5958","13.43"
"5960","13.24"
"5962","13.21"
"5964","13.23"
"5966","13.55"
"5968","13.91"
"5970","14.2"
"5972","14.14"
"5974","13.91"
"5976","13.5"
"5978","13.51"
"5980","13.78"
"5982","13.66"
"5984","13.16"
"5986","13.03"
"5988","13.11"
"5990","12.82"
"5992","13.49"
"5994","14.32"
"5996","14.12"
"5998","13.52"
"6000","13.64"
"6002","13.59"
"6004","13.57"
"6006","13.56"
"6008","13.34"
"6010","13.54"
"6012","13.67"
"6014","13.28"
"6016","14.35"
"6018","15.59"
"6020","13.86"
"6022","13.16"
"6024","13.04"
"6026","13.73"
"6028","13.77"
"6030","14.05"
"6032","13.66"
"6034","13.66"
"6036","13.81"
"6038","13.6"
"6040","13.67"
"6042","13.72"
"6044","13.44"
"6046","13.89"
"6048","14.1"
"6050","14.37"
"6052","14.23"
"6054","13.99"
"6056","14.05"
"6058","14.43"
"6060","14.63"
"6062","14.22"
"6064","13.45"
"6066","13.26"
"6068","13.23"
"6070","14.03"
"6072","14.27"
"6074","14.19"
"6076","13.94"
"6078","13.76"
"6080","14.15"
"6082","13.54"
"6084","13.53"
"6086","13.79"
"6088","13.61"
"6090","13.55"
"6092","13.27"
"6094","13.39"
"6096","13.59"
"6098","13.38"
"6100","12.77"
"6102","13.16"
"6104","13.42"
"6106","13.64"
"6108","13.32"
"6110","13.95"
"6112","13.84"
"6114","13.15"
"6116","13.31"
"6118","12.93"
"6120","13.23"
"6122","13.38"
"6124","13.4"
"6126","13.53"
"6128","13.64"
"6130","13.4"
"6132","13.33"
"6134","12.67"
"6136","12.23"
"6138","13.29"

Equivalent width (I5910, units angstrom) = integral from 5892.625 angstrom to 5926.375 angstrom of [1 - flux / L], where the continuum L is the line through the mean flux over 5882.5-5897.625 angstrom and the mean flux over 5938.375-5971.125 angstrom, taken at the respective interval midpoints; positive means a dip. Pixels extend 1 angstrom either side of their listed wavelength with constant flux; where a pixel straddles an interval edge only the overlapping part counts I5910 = -1.6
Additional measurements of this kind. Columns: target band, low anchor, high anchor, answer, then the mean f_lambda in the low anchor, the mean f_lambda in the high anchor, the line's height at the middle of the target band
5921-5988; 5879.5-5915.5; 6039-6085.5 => -1.99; 12.9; 13.9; 13.3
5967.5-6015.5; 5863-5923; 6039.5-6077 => 0.39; 13.4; 14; 13.7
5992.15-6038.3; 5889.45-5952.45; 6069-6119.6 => -0.88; 13.4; 13.6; 13.5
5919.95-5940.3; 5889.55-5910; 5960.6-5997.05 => -1.30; 12.6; 13.6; 13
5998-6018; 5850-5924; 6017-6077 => 0.09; 13.4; 13.9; 13.8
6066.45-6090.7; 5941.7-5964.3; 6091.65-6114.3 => -0.62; 13.6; 13.4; 13.4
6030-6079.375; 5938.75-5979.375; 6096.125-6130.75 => -1.45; 13.7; 13.4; 13.5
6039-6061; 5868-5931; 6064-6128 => -0.91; 13.3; 13.5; 13.5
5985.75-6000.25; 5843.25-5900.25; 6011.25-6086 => 0.16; 13.2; 13.9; 13.7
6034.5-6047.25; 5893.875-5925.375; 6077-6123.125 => -0.26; 13.3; 13.5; 13.4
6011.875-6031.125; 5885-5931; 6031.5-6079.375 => -0.21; 13.1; 13.9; 13.7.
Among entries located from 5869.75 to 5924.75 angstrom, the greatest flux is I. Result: 14.8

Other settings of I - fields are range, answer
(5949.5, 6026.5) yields 15.59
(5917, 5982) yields 14.66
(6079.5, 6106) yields 14.15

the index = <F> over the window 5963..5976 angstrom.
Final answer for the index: 13.8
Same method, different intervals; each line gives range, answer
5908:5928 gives 13.8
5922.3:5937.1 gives 13.6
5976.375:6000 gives 13.5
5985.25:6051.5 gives 13.7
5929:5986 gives 13.7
